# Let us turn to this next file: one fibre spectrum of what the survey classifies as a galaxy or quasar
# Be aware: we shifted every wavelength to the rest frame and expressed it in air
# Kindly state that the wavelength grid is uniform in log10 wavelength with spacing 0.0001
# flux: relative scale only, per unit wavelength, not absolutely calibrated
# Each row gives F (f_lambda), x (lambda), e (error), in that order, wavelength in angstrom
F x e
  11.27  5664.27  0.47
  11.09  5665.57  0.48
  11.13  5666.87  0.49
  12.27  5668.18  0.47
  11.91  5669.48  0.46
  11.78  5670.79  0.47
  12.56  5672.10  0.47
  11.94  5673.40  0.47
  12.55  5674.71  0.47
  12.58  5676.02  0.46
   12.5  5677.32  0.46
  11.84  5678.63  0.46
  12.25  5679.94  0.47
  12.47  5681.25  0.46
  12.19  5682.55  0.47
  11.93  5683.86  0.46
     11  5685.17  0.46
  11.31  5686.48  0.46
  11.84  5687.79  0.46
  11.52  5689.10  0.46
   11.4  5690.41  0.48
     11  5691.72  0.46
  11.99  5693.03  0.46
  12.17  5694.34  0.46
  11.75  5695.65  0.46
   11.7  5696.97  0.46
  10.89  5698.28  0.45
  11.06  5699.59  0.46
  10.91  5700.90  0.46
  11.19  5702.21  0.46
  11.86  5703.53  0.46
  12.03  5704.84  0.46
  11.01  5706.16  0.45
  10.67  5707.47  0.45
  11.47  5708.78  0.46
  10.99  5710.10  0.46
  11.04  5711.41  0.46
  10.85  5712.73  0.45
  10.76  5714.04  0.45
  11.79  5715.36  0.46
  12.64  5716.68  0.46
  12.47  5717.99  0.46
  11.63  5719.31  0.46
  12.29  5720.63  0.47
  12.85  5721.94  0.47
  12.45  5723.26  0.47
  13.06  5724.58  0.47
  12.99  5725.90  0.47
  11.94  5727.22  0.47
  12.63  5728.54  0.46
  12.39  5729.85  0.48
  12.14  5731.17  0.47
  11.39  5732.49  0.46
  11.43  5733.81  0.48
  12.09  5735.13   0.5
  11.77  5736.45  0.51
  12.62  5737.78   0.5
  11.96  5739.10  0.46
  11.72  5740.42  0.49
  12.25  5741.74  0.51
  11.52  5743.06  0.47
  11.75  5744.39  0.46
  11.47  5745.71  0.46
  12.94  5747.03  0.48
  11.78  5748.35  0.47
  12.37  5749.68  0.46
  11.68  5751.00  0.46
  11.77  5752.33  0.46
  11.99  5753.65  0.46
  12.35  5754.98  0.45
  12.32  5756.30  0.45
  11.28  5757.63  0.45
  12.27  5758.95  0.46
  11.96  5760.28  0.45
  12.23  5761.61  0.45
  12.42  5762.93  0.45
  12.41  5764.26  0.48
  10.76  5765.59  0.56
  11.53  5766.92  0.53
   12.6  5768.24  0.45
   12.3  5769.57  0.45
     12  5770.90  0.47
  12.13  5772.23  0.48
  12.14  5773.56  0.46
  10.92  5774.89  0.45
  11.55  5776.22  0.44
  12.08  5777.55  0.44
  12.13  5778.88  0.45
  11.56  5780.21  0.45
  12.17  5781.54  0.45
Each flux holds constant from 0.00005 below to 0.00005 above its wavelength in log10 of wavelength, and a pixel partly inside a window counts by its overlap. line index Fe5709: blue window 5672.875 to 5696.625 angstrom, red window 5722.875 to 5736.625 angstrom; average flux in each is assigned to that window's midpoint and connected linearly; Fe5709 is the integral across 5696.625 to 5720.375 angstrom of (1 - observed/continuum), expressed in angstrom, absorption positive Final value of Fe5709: 1.3 angstrom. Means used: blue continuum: 11.9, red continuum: 12.2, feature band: 11.4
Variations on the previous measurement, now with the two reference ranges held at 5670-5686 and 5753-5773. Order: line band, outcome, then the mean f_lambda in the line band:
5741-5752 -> 0.1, 12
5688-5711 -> 1.3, 11.4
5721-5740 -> -0.3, 12.3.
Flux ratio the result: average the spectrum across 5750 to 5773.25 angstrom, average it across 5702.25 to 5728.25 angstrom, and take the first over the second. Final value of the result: 1.0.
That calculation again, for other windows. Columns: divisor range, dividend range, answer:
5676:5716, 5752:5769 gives 1.04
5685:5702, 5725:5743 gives 1.06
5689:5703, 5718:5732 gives 1.09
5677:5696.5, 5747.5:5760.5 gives 1.02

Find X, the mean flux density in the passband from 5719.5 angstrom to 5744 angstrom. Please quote 12.2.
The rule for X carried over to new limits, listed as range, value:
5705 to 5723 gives 11.6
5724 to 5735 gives 12.2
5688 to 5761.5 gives 11.8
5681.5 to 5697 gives 11.7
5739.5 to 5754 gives 11.9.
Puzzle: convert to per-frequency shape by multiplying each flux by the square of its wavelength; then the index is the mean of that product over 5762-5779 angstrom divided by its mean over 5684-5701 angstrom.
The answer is 1.1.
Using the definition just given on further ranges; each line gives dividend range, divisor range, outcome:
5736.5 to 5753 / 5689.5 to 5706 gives 1.06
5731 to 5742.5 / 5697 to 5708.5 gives 1.07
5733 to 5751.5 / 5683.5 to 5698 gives 1.05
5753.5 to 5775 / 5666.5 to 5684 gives 1.02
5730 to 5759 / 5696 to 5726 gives 1.04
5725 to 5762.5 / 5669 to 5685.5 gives 1.02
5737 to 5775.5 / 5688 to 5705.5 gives 1.06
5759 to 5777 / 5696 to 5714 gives 1.09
